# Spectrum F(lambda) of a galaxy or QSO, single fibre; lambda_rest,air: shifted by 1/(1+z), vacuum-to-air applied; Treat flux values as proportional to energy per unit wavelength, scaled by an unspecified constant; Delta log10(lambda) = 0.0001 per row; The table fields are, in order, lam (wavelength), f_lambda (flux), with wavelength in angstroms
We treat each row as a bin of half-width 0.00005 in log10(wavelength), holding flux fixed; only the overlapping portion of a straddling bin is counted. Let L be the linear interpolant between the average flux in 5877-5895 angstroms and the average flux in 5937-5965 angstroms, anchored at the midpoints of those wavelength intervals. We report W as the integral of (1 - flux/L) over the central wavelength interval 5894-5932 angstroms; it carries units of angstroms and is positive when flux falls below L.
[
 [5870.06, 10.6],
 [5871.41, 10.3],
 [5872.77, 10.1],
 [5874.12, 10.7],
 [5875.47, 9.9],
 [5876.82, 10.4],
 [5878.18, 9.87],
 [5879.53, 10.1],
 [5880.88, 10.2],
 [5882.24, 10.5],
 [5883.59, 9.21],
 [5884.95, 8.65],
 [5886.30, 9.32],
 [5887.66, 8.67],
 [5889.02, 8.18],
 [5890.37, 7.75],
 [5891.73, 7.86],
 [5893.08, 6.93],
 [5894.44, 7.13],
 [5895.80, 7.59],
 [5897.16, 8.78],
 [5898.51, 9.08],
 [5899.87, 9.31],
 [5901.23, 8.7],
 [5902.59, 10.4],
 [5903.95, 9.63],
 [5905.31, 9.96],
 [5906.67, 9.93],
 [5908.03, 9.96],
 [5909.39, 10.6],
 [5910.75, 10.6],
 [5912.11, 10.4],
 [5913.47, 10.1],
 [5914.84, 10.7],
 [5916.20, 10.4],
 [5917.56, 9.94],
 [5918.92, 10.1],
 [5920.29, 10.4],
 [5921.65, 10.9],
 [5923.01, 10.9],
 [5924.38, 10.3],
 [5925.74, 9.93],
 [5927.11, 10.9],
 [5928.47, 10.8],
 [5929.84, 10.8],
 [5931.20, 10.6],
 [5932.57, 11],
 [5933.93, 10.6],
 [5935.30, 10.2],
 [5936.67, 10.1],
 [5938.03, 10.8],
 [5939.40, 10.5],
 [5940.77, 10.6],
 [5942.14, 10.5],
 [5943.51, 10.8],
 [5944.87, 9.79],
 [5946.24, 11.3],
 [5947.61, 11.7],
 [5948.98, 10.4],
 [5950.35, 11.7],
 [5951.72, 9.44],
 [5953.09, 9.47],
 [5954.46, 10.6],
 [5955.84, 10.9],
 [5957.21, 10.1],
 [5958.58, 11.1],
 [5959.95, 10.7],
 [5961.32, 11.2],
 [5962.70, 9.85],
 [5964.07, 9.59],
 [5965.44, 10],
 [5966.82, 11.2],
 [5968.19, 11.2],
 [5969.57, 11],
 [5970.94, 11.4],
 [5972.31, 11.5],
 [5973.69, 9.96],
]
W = -1.6 angstroms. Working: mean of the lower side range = 8.85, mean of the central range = 9.98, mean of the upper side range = 10.5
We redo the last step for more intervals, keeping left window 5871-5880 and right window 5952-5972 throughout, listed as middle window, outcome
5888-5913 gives 3.1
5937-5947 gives -0.1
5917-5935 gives -0.2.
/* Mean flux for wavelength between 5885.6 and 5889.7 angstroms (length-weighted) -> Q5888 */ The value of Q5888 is 8.73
